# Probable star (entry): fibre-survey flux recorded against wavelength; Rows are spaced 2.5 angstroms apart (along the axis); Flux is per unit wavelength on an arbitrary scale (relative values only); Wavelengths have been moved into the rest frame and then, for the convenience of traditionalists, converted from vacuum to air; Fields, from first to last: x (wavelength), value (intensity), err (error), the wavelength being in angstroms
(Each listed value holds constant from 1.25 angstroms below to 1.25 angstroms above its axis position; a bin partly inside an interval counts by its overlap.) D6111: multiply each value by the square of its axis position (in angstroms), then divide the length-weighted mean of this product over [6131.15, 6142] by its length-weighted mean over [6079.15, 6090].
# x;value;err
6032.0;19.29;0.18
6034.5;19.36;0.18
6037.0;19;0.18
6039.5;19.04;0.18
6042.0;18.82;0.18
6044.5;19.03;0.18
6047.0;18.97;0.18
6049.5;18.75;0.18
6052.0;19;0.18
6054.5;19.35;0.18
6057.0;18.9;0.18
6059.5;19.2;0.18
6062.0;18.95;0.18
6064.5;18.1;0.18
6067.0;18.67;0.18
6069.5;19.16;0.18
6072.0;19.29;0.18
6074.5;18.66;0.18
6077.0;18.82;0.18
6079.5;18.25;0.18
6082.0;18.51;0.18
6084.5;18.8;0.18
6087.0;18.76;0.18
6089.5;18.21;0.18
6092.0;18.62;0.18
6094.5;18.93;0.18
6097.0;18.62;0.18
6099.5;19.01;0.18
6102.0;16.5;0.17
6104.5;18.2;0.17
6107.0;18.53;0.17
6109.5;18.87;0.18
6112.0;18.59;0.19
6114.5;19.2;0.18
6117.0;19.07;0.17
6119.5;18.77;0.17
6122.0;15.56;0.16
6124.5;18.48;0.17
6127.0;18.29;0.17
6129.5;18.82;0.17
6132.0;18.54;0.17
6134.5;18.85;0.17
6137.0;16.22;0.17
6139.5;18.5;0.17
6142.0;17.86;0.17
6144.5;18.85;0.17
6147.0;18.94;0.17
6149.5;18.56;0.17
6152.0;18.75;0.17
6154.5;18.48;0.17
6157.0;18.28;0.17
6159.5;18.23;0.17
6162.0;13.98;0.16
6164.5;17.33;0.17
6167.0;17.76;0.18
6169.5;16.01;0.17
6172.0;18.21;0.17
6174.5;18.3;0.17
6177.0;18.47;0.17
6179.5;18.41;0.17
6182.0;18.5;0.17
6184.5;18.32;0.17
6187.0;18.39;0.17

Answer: 1.0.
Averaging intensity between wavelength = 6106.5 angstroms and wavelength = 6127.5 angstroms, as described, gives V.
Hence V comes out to 18.4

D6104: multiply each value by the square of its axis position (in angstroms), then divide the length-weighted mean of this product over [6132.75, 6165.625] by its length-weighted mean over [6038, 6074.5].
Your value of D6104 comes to 1.0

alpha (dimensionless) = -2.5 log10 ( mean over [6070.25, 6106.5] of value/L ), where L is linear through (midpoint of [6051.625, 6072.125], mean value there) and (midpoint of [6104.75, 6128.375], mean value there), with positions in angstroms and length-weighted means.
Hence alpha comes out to 0.01 mag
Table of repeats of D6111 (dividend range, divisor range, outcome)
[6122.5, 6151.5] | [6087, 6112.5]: 1.01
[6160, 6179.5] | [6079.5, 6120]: 0.95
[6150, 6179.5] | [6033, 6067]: 0.97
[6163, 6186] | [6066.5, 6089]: 0.98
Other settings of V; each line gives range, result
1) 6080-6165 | 18.2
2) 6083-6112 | 18.5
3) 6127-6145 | 18.2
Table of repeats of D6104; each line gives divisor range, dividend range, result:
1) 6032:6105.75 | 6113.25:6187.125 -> 0.99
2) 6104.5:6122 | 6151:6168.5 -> 0.96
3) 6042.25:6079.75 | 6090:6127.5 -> 0.99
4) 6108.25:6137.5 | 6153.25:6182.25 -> 0.98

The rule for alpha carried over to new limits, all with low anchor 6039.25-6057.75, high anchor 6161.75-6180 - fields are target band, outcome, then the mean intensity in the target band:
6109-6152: -0.02 mag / 18.4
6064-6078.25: -0.01 mag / 18.8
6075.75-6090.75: 0.00 mag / 18.6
